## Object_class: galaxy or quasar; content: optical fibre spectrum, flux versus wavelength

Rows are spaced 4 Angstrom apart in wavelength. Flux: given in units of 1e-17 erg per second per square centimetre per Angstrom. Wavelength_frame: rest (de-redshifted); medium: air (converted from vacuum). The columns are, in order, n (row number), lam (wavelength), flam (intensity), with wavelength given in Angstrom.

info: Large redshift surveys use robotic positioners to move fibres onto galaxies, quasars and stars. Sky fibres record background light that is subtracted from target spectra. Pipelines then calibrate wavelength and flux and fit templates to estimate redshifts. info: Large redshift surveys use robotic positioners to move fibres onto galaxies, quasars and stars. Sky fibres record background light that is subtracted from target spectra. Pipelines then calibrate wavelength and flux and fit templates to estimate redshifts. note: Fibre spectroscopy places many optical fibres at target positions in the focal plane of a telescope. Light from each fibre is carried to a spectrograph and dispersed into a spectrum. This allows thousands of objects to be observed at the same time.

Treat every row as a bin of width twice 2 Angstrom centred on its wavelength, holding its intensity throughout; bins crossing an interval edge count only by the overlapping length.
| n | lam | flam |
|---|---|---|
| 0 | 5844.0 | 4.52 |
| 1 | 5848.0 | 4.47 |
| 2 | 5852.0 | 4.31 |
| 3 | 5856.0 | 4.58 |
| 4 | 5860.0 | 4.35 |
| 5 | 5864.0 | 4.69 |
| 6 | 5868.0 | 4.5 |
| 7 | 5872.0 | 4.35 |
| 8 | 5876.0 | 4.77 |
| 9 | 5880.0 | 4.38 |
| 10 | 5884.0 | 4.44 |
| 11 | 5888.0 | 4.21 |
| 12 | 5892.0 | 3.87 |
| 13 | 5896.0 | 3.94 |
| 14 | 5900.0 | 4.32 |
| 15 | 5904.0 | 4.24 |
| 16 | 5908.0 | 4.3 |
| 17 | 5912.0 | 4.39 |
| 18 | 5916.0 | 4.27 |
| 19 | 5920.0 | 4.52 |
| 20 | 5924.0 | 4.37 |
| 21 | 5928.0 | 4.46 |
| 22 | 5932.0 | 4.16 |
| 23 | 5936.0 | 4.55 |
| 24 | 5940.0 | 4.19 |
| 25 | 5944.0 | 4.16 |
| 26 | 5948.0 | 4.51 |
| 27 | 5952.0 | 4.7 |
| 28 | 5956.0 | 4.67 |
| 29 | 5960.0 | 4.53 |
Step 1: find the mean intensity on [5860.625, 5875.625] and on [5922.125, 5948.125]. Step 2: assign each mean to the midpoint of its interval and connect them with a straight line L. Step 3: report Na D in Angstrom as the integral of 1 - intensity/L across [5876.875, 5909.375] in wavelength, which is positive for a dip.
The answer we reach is 1.6 Angstrom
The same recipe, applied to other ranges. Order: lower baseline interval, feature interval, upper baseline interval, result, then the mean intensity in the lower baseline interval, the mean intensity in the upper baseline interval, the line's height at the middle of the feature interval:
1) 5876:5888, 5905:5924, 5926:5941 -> 0.08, 4.44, 4.35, 4.38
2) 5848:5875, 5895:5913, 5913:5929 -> 0.71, 4.48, 4.4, 4.42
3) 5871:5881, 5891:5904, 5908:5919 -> 0.98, 4.53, 4.34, 4.42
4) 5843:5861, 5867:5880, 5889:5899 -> -0.97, 4.45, 3.98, 4.21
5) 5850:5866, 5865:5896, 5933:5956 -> 0.87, 4.48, 4.43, 4.47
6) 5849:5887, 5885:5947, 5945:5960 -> 3.66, 4.48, 4.58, 4.54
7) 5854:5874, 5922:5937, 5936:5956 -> 0.24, 4.49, 4.43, 4.45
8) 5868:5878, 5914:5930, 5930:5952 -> 0.00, 4.55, 4.35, 4.4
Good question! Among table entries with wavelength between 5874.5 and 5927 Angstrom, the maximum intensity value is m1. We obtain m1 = 4.77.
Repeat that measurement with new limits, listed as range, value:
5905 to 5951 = 4.55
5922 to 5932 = 4.46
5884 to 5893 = 4.44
